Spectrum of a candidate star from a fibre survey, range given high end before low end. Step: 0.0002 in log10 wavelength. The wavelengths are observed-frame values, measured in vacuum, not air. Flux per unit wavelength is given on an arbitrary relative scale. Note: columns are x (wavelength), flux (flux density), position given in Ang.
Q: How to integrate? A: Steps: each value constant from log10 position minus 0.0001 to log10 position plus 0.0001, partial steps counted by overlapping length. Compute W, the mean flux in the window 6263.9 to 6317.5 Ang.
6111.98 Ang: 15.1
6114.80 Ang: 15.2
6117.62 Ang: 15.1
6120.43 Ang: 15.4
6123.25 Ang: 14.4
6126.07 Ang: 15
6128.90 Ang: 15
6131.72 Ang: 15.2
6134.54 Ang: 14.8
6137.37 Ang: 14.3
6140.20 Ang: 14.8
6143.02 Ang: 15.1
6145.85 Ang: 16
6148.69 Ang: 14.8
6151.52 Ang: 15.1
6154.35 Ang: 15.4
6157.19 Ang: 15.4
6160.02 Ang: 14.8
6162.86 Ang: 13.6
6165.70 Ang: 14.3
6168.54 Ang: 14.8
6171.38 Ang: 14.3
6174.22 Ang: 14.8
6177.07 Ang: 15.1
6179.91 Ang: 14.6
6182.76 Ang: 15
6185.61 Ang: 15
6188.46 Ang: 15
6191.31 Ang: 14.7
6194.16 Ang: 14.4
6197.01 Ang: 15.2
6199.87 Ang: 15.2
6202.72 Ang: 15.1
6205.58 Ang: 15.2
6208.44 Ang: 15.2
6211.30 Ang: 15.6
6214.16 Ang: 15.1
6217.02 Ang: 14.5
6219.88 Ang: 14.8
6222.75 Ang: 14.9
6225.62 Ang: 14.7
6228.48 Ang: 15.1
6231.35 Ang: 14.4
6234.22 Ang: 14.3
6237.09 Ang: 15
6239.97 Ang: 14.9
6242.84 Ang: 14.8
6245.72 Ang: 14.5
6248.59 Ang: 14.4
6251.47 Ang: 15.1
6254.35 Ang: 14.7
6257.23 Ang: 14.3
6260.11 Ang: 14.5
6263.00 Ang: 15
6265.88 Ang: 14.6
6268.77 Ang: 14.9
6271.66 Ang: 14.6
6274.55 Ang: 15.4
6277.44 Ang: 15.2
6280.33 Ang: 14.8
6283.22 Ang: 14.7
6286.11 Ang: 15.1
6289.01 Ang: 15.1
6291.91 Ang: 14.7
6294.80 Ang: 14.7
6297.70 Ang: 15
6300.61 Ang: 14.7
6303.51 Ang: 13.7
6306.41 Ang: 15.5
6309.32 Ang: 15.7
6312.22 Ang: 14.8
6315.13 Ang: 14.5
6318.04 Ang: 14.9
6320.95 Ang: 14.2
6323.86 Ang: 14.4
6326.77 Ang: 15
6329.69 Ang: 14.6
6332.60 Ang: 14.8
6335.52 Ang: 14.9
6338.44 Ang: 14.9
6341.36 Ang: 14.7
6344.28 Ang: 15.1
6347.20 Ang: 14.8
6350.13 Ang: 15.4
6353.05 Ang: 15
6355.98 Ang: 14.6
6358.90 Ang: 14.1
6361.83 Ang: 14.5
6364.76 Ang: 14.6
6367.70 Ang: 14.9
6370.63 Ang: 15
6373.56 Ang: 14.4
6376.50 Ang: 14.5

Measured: 14.9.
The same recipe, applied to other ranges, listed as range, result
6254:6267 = 14.6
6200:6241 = 14.9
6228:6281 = 14.8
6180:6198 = 14.9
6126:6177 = 14.9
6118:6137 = 14.9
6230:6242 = 14.7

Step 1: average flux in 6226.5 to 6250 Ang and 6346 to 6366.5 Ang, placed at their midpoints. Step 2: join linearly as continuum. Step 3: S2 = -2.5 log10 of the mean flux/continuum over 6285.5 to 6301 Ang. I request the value -0.01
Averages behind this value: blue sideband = 14.7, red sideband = 14.7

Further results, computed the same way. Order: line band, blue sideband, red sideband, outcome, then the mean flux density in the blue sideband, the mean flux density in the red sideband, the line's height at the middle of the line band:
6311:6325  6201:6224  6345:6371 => 0.02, 15.1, 14.8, 14.8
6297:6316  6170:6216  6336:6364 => 0.00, 15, 14.8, 14.8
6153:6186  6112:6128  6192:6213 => 0.02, 15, 15.1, 15.1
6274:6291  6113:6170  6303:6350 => -0.01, 14.9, 14.8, 14.8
